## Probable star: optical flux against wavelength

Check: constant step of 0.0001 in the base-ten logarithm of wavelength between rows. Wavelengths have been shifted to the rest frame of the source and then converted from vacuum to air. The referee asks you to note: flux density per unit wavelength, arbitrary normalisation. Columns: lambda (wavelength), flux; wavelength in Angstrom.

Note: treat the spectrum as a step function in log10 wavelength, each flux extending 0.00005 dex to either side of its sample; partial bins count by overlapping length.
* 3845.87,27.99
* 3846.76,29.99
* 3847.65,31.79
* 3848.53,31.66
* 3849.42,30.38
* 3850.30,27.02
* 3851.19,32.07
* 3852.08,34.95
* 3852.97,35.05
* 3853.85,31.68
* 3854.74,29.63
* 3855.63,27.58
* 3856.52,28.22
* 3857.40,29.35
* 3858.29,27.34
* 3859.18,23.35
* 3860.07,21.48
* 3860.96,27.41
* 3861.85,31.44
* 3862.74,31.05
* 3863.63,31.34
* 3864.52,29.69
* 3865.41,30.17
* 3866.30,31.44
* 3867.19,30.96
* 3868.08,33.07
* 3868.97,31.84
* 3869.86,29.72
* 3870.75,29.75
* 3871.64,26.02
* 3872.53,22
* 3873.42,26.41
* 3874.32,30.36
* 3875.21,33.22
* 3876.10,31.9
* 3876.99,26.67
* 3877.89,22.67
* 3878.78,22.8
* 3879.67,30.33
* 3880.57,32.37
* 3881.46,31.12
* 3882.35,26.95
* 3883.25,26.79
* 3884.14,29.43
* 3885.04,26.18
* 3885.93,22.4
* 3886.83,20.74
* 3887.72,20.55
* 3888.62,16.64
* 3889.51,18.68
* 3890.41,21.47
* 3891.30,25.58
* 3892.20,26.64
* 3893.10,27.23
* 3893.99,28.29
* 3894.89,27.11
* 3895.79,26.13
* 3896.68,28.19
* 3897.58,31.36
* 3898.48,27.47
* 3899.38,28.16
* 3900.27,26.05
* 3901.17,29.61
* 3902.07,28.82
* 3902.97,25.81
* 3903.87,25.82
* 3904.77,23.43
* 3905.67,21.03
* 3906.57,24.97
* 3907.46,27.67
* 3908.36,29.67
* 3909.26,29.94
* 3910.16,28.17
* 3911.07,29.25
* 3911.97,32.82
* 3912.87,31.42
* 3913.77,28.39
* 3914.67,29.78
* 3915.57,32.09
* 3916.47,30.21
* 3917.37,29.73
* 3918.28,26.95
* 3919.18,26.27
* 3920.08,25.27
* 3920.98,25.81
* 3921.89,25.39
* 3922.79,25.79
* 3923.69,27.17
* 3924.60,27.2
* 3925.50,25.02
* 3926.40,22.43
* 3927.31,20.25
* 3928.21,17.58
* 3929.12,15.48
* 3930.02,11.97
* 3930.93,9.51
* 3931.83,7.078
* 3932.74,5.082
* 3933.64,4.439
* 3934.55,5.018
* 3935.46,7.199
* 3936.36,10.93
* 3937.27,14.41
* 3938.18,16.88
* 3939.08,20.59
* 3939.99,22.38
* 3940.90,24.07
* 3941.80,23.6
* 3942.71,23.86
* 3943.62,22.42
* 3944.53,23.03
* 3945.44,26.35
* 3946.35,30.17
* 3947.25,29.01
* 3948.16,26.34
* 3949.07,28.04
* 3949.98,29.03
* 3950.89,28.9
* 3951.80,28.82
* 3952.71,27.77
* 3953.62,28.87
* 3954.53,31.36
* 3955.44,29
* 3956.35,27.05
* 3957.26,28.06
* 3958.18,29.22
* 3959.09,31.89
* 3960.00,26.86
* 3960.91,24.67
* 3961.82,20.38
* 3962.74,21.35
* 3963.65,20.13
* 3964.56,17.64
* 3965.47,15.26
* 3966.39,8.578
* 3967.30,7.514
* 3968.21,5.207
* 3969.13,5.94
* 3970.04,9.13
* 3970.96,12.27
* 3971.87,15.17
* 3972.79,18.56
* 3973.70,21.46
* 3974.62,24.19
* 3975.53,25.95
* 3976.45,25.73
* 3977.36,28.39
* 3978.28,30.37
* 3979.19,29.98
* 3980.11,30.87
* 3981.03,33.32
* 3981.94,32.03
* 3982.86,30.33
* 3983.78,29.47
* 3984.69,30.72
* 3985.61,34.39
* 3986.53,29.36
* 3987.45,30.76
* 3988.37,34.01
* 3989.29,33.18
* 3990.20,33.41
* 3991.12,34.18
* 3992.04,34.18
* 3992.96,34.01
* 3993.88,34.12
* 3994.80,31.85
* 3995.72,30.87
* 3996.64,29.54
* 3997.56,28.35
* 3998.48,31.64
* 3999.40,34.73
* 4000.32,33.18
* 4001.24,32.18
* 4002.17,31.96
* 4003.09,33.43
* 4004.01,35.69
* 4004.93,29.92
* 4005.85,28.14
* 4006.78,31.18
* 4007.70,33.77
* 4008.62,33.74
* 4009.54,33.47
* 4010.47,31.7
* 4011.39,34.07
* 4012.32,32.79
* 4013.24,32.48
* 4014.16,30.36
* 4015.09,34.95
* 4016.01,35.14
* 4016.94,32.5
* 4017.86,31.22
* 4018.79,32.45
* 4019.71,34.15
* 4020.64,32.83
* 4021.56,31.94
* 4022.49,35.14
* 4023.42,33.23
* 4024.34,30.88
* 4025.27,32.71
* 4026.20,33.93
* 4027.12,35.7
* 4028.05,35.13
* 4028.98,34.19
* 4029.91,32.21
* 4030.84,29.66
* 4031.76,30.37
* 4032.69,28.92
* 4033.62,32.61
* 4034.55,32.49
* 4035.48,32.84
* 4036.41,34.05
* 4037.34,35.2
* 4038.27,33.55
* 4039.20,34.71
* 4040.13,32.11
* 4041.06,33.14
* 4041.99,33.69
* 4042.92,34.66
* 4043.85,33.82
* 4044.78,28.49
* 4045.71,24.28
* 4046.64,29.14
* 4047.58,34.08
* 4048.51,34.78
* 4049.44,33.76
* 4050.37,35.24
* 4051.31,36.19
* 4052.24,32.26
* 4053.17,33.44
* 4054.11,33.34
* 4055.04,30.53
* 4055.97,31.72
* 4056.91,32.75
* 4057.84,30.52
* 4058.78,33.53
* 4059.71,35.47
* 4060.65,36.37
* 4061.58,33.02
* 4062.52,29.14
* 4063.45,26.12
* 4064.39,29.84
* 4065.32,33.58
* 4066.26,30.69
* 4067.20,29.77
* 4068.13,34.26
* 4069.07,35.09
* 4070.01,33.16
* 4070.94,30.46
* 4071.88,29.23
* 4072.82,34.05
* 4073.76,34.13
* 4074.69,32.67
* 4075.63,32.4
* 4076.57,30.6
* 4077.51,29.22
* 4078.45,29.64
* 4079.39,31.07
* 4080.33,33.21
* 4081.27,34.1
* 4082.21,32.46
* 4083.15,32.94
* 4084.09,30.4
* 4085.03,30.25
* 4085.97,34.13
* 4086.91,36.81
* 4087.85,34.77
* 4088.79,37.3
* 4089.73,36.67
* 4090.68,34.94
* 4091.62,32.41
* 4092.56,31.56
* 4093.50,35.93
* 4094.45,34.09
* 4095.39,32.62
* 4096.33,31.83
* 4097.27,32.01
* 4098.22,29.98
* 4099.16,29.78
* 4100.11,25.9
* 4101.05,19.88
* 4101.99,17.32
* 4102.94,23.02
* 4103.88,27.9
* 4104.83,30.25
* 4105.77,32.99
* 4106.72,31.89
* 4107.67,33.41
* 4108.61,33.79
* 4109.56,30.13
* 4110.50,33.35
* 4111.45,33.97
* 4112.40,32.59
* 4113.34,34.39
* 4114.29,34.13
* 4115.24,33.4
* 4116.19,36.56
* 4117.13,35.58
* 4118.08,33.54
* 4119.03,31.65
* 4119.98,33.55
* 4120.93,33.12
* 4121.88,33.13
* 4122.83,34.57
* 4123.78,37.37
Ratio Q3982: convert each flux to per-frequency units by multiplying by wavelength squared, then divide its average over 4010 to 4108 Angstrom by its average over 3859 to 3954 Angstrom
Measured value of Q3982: 1.38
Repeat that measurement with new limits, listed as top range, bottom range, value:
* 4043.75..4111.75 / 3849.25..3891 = 1.27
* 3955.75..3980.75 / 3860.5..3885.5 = 0.76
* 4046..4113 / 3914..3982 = 1.54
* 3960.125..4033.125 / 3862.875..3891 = 1.12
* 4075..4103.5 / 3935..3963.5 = 1.36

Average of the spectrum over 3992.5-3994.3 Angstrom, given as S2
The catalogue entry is 34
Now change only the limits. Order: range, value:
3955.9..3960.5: 28.6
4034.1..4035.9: 32.6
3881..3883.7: 28.4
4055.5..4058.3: 31.7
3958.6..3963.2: 25.1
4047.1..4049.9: 34.2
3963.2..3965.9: 17.7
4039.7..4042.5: 33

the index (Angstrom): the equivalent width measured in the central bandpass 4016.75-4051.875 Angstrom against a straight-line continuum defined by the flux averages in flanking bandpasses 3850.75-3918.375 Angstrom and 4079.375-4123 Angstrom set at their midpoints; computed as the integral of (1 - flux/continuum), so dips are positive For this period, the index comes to -2.25 Angstrom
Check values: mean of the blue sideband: 27.9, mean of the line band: 32.8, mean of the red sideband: 32.1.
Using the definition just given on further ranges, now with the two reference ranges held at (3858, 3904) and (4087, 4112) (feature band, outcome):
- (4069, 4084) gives -0.63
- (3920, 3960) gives 8.86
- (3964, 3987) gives 5.48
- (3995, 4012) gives -1.52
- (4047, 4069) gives -1.62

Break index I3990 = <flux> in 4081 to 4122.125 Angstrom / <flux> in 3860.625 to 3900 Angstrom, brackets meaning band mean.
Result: 1.17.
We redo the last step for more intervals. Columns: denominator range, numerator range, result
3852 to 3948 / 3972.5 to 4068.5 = 1.26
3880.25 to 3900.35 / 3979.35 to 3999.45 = 1.24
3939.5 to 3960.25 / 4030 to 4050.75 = 1.19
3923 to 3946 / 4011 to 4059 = 1.87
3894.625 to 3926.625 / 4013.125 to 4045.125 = 1.19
